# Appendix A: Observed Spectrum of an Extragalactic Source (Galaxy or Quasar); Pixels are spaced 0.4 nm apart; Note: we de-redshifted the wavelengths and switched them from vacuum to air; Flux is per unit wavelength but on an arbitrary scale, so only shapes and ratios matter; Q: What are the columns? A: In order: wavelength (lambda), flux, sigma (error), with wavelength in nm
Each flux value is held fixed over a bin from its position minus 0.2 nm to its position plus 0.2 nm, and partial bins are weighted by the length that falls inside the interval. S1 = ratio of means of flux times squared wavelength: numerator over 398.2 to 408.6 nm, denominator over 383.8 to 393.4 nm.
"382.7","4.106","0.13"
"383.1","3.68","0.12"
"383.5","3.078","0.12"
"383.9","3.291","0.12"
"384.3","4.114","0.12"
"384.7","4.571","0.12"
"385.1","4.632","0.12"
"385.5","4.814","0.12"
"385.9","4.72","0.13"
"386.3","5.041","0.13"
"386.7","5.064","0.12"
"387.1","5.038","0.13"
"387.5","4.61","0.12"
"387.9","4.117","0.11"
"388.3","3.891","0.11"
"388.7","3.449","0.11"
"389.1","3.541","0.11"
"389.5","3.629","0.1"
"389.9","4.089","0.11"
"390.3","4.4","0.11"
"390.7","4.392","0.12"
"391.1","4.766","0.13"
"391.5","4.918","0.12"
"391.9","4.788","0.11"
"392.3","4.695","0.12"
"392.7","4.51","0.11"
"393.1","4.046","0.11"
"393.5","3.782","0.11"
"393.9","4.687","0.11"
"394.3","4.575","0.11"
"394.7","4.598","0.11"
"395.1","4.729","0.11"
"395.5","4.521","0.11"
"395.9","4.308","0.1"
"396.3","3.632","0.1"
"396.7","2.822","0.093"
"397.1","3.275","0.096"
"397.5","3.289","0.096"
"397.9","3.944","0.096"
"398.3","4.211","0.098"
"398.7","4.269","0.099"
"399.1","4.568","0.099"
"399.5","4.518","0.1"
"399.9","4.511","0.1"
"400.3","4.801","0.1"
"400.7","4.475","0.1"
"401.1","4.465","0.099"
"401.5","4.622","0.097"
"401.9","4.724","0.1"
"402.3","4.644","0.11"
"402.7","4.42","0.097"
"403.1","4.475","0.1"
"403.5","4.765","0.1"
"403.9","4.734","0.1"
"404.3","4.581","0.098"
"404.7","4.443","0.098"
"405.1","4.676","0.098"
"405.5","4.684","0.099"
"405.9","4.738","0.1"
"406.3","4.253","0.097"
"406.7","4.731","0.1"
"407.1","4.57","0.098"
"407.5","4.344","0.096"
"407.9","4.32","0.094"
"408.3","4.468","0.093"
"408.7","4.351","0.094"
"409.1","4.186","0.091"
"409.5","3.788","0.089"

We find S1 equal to 1.1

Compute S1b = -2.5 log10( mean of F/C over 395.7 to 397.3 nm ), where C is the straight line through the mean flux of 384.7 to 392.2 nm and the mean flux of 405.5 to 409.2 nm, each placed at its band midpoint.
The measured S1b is 0.26 mag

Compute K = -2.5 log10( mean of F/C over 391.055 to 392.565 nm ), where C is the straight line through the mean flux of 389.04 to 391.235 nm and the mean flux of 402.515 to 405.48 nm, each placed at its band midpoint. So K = -0.14 mag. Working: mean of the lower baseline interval 4.16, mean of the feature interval 4.78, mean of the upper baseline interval 4.59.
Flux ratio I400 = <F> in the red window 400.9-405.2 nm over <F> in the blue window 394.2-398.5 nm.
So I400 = 1.2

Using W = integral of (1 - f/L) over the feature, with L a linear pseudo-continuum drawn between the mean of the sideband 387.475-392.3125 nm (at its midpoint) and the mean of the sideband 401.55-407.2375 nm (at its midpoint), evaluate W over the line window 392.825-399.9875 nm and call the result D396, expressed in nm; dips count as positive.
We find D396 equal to 0.44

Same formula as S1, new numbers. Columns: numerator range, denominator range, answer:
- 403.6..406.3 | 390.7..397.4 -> 1.14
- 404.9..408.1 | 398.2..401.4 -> 1.04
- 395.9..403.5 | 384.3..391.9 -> 1.01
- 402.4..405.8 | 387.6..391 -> 1.25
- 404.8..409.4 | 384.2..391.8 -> 1.11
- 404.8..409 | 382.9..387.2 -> 1.15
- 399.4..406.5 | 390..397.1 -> 1.11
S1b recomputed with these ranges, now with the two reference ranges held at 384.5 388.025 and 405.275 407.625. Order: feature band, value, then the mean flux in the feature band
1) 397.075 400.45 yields 0.11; 4.19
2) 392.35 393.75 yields 0.12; 4.2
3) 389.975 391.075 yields 0.07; 4.42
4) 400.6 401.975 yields 0.01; 4.56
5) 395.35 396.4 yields 0.12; 4.19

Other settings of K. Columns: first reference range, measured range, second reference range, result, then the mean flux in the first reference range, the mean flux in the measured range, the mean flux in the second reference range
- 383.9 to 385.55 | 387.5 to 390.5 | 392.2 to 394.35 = 0.11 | 4.36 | 3.92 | 4.35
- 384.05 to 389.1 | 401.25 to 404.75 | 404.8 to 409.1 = -0.03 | 4.45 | 4.61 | 4.5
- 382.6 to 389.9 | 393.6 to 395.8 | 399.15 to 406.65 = -0.04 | 4.19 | 4.57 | 4.59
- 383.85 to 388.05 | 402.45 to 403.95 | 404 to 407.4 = 0.00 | 4.6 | 4.59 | 4.58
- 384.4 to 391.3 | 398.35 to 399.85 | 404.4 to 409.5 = 0.00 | 4.39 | 4.43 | 4.46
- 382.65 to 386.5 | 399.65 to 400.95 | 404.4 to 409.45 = -0.05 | 4.21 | 4.59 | 4.46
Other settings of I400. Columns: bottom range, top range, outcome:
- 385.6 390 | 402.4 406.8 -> 1.07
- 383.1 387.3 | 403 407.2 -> 1.05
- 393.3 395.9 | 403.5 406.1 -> 1.04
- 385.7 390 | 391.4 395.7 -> 1.05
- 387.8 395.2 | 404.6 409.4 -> 1.04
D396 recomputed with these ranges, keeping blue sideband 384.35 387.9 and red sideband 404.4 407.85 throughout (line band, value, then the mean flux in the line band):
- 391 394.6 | 0.12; 4.53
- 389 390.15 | 0.22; 3.8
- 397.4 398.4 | 0.17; 3.83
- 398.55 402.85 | 0.04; 4.55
